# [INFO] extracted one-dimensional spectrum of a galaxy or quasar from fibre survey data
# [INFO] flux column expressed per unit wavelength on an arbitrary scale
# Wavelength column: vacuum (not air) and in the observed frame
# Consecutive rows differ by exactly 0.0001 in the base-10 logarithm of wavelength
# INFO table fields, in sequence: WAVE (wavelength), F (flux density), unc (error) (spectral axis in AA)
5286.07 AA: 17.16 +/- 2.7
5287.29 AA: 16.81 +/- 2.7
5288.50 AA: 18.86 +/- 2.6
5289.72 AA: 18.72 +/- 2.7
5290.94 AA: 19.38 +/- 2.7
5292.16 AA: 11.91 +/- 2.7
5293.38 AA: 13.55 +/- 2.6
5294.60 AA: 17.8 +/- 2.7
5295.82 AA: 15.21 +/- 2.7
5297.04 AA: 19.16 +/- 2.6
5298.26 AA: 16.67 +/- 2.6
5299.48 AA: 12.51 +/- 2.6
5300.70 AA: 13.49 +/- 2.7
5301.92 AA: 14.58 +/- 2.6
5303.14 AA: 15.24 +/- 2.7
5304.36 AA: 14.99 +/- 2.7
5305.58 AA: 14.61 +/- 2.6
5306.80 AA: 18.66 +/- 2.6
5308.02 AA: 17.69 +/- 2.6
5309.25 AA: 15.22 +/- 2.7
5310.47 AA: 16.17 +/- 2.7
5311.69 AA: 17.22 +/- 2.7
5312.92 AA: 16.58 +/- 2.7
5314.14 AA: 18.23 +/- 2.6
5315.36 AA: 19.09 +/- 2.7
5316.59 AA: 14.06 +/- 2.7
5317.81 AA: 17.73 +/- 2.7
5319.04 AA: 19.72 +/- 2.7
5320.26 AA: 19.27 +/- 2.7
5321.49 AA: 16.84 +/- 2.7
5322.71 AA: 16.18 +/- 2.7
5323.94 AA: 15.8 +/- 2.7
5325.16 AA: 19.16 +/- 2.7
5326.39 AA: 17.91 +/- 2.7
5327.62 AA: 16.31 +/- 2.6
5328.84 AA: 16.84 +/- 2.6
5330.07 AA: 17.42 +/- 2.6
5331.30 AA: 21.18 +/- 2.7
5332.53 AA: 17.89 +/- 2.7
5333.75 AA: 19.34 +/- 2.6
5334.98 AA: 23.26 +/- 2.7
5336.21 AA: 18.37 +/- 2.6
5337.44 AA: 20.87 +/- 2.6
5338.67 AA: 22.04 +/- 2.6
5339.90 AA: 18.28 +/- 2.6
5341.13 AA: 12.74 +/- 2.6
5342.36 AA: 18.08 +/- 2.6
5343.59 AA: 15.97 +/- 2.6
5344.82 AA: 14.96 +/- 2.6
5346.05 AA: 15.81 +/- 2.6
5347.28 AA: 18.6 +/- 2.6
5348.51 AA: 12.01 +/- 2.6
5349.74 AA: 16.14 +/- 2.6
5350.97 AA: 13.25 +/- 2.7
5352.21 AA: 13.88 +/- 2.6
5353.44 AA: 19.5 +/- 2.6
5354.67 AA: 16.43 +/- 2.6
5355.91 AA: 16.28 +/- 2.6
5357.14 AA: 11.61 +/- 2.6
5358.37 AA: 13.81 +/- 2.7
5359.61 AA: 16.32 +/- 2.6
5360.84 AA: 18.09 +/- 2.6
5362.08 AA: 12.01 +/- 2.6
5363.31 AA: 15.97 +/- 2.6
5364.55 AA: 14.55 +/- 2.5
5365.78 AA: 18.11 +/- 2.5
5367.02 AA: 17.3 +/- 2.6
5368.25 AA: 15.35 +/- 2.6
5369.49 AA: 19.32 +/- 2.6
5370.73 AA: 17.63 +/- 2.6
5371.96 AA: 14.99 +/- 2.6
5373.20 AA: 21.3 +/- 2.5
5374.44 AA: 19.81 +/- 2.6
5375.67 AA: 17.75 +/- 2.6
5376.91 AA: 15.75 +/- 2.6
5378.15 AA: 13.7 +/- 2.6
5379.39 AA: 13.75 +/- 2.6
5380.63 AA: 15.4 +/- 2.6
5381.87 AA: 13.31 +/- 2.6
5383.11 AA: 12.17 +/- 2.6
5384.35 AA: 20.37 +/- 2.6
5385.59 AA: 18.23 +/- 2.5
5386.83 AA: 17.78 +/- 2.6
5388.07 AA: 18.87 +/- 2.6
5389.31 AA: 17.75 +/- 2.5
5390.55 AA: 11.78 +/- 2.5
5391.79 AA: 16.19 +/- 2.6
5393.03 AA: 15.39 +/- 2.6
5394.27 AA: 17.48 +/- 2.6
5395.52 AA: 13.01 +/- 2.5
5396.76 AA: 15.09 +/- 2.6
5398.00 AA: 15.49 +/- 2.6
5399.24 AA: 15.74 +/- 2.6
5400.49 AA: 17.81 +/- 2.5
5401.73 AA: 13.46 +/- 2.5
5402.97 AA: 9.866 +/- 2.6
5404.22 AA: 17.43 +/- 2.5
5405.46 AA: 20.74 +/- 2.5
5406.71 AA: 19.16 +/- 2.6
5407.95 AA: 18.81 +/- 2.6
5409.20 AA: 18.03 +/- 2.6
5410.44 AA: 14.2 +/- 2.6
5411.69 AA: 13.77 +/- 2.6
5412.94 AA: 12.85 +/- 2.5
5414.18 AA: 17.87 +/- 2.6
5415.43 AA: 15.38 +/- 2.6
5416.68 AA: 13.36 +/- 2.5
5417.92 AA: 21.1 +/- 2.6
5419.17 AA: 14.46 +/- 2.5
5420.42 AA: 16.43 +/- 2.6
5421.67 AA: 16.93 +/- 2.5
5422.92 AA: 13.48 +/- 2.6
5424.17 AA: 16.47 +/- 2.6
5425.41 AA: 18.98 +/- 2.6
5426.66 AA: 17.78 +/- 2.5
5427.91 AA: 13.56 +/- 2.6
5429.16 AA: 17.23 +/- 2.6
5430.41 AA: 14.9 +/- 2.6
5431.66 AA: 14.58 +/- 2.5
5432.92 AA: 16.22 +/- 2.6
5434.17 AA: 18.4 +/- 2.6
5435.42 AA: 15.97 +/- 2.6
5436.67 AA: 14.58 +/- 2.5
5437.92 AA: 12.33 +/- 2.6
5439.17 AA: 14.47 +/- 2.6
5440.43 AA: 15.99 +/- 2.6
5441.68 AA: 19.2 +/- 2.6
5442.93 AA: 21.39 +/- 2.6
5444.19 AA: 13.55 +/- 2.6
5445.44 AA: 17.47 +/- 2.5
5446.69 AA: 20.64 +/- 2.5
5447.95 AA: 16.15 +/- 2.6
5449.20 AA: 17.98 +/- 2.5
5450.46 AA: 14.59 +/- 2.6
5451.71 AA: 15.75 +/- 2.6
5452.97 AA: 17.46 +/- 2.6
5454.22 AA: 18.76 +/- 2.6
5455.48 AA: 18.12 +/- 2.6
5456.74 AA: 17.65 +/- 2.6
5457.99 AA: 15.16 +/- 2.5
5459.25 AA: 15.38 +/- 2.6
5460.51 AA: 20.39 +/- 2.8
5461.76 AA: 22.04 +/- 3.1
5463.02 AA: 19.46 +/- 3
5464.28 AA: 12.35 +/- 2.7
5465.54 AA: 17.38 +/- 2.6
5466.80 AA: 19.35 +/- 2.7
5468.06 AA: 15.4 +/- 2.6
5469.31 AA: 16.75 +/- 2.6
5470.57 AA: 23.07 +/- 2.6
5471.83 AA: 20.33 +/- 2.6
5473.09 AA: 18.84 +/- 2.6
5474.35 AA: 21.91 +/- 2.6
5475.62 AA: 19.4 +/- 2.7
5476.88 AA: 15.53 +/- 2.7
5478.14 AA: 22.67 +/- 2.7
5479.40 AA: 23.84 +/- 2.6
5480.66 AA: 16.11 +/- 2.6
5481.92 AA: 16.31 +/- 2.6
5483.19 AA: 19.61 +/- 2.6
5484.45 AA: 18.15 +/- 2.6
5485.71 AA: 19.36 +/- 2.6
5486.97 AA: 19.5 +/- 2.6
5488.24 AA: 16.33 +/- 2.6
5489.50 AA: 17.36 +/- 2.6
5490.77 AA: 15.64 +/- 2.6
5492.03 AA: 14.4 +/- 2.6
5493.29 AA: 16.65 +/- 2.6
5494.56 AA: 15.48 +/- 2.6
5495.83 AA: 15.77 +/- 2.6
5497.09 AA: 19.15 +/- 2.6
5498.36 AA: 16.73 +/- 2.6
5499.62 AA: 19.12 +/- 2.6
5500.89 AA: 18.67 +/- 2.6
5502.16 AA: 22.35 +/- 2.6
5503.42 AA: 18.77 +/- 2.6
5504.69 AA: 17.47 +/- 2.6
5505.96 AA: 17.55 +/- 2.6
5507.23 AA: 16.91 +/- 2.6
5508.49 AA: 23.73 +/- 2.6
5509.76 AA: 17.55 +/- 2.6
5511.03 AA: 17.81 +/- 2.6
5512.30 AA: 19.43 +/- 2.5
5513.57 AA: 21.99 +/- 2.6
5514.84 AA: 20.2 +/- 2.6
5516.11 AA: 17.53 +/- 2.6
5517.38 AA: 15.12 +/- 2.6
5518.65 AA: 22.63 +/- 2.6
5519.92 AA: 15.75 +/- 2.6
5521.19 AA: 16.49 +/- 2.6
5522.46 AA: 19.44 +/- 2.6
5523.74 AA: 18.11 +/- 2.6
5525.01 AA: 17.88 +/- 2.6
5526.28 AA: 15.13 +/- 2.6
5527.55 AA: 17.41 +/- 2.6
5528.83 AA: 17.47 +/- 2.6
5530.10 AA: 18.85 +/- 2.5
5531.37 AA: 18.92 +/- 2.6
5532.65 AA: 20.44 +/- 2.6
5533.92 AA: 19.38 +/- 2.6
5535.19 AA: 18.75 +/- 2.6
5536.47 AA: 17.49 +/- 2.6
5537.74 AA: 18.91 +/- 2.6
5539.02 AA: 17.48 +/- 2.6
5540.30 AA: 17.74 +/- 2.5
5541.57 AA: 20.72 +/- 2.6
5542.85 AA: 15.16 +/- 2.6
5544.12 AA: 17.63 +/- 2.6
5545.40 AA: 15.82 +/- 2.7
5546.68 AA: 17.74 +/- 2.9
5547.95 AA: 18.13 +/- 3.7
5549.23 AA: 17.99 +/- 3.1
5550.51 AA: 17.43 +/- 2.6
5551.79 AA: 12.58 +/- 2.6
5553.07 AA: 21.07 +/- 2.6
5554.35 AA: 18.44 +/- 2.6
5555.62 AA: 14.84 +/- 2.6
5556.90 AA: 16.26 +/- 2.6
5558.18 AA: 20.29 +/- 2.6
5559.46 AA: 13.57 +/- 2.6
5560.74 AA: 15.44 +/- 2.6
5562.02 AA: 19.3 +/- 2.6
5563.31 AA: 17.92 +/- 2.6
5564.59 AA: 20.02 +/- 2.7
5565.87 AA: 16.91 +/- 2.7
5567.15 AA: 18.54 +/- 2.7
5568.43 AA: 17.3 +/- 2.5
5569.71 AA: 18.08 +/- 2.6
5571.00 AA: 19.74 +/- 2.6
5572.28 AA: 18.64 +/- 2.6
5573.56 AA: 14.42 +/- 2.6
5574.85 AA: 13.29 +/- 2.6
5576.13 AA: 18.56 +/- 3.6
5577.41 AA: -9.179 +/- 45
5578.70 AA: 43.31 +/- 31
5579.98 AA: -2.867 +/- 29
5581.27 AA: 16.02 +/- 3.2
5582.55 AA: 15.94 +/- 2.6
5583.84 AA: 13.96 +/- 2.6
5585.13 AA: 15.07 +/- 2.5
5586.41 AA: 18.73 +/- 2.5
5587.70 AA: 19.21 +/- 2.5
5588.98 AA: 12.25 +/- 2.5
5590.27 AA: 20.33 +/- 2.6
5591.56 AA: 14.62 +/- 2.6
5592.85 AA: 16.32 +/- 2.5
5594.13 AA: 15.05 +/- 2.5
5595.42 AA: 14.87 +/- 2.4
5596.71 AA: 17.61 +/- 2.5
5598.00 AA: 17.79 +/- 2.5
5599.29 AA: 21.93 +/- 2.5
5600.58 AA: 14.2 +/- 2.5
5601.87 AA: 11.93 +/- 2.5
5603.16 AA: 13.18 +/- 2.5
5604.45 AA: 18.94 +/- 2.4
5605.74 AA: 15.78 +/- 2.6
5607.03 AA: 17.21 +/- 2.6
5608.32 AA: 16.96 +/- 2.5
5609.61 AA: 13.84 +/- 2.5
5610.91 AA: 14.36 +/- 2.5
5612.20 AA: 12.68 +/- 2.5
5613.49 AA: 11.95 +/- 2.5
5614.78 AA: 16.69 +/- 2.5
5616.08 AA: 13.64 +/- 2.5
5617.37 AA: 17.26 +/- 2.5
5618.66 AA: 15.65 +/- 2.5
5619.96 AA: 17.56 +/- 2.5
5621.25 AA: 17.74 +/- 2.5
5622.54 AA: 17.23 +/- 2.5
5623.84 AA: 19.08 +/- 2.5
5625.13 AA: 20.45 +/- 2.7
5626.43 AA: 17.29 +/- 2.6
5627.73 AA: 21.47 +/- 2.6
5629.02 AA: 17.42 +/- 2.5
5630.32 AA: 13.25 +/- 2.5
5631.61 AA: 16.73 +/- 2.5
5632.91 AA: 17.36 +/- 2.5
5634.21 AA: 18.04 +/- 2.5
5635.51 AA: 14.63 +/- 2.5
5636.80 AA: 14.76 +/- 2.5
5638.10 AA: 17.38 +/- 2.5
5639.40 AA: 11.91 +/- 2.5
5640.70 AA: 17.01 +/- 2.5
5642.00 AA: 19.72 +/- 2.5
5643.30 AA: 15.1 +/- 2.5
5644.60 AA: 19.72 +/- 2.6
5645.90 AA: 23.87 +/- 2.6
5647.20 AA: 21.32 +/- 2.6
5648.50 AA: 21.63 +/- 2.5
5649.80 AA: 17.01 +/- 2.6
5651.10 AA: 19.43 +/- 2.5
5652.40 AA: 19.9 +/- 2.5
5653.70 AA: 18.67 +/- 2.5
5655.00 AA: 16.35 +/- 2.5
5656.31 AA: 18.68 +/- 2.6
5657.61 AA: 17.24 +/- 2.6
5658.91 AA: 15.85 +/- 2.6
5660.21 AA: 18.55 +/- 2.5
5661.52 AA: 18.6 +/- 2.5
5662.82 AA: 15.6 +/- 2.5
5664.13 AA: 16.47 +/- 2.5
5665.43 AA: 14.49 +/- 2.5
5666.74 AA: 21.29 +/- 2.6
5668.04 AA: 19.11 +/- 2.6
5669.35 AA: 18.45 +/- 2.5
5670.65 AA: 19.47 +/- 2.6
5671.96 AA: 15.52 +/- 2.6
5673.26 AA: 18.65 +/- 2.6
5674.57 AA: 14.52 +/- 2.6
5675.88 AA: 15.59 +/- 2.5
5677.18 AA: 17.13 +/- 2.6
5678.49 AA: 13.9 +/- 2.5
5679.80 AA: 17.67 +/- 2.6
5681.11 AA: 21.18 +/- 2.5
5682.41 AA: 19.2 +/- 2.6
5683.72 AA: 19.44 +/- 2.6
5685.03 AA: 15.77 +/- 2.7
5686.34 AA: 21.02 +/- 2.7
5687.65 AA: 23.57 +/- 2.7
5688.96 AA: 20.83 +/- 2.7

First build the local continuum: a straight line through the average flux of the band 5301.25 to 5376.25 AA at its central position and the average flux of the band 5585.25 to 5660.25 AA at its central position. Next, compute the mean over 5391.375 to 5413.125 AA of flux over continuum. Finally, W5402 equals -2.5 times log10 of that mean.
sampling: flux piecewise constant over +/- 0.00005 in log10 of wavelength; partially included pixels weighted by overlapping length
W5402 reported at 0.07 mag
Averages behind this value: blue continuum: 17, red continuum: 17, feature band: 15.9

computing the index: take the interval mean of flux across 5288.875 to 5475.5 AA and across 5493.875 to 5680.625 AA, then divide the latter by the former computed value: 1.03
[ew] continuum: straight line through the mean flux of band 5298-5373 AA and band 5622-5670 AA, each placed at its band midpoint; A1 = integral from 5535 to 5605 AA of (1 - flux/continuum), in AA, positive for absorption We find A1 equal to 3.8 AA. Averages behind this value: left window 16.7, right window 17.9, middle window 16.6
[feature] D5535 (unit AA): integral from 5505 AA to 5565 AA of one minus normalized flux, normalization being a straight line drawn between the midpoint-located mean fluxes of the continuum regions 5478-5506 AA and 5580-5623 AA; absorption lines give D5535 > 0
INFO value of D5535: -3.0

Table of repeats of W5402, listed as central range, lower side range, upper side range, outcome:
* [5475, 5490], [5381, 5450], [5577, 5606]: -0.17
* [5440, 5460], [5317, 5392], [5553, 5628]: -0.04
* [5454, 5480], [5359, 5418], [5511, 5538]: -0.08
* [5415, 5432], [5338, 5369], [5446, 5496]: 0.07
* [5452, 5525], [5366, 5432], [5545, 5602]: -0.12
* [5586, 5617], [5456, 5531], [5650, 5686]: 0.13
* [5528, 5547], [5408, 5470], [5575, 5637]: -0.12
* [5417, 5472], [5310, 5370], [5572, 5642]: -0.03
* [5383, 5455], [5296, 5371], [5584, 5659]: 0.03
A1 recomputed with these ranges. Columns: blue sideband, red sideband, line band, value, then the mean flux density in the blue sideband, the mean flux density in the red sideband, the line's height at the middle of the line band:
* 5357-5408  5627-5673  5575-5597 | 2.8 AA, 16.2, 17.8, 17.4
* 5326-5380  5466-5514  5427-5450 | 2.0 AA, 16.8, 18.5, 17.9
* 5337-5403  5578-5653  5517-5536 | -1.8 AA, 16.1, 16.9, 16.6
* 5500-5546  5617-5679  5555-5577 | 1.4 AA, 18.4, 17.6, 18.1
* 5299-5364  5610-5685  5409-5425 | 1.1 AA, 16.7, 17.4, 16.9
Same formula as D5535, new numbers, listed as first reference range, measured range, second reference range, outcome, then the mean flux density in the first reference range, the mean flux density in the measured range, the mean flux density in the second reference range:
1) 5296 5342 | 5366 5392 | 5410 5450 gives 0.1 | 17.3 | 16.6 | 16.2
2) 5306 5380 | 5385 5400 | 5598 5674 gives 0.8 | 17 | 16.1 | 17.2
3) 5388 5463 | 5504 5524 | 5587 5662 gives -2.3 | 16.4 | 18.6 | 17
